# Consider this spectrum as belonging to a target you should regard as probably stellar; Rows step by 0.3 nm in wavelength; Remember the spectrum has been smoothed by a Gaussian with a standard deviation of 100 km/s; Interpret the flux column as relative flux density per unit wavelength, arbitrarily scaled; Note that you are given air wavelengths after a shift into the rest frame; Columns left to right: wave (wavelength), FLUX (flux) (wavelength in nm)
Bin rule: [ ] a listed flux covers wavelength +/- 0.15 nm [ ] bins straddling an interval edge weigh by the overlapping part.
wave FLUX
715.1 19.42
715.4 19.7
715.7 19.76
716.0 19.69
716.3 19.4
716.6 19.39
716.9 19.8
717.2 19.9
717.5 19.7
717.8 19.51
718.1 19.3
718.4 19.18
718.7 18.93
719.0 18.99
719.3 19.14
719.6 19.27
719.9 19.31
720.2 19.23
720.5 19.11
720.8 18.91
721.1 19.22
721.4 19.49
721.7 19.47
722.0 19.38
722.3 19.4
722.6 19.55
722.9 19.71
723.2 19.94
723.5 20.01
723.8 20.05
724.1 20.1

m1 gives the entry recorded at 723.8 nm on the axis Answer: 20.05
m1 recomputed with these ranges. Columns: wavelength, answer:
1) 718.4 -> 19.18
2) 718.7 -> 18.93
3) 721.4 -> 19.49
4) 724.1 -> 20.1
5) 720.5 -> 19.11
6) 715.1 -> 19.42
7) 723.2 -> 19.94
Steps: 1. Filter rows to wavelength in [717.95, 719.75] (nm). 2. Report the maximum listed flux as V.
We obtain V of 19.3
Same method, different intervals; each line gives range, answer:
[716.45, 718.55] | 19.9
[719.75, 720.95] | 19.31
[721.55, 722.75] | 19.55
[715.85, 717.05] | 19.8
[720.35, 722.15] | 19.49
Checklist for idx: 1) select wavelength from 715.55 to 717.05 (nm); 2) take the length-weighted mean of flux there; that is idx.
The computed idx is 19.6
